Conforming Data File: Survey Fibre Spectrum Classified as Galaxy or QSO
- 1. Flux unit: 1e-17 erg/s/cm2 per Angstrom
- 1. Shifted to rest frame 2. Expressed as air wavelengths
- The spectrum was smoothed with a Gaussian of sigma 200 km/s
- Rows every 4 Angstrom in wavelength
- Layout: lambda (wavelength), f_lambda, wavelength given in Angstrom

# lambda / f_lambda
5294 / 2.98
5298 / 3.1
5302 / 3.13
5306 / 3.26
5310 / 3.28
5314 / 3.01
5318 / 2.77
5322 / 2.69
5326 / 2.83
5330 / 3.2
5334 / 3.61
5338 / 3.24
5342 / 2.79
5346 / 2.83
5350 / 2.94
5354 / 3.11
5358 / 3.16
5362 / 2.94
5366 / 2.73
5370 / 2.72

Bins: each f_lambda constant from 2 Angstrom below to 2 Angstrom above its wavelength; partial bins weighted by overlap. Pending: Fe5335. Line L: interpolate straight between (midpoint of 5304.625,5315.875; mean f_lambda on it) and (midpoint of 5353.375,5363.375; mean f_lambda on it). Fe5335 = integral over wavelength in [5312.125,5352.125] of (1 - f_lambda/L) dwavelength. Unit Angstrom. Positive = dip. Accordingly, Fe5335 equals 1.8 Angstrom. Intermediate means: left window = 3.18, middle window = 2.99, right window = 3.07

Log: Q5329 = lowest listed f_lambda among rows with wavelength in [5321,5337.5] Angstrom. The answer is 2.69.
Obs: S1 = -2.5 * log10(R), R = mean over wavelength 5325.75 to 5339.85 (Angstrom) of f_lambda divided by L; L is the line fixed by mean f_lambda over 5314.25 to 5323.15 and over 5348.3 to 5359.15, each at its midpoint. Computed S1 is -0.13 mag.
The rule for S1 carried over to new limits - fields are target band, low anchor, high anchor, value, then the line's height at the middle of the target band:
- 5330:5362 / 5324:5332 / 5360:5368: -0.06 mag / 2.92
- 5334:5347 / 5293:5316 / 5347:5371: -0.02 mag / 3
